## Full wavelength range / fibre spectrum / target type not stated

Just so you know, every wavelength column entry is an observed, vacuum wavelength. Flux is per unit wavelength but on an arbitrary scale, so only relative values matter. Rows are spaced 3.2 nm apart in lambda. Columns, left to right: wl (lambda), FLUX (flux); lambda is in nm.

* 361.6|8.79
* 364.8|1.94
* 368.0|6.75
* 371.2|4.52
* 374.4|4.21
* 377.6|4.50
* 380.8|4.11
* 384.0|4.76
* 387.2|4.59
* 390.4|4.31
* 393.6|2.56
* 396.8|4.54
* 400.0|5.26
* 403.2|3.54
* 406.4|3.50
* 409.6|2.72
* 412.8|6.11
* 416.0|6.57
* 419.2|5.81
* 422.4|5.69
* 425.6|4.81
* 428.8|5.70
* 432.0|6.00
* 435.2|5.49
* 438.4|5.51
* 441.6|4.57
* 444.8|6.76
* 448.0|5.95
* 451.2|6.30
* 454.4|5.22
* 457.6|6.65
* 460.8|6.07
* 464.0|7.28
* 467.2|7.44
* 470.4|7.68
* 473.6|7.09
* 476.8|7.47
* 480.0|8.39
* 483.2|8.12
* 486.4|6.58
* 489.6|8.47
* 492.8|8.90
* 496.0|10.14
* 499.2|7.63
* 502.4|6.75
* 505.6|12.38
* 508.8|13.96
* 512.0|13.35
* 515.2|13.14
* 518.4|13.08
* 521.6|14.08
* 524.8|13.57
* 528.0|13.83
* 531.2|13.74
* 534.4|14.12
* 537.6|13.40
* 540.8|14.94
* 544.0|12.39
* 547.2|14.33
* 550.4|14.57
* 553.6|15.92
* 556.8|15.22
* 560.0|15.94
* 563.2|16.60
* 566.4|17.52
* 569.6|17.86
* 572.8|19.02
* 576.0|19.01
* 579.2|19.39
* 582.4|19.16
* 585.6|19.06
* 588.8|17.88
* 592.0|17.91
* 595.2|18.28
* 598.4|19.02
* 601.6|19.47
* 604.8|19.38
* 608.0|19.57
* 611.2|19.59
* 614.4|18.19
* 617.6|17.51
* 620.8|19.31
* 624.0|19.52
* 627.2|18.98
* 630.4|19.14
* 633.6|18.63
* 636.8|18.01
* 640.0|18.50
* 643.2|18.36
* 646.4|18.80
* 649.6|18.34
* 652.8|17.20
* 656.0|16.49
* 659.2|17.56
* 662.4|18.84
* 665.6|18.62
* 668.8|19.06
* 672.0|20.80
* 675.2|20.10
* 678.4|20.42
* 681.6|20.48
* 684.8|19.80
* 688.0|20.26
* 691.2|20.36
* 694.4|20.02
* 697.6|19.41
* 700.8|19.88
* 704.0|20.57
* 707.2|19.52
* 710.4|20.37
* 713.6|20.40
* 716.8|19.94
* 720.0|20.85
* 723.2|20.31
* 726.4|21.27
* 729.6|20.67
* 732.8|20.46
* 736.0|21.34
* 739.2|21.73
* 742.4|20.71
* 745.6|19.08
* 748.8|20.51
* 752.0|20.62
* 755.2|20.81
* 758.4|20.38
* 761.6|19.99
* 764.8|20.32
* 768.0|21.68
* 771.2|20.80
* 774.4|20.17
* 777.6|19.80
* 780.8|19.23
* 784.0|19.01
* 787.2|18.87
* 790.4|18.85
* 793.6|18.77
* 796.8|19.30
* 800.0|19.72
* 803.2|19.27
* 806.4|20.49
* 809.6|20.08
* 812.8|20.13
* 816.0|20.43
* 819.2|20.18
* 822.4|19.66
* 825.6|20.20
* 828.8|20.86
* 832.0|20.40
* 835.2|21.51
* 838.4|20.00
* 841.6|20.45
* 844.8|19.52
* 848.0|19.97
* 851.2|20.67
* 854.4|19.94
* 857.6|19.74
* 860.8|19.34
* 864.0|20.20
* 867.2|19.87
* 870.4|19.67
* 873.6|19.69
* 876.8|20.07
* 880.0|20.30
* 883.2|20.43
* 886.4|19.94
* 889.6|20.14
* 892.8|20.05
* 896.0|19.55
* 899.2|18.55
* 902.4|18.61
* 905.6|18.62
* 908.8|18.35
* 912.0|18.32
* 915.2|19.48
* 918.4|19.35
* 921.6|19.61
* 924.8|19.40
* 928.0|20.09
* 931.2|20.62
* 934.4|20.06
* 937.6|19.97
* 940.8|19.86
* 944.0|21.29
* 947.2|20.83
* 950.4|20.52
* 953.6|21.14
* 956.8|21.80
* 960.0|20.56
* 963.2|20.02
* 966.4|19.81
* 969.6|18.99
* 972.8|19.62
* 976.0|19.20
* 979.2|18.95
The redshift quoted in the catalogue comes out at 0.27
